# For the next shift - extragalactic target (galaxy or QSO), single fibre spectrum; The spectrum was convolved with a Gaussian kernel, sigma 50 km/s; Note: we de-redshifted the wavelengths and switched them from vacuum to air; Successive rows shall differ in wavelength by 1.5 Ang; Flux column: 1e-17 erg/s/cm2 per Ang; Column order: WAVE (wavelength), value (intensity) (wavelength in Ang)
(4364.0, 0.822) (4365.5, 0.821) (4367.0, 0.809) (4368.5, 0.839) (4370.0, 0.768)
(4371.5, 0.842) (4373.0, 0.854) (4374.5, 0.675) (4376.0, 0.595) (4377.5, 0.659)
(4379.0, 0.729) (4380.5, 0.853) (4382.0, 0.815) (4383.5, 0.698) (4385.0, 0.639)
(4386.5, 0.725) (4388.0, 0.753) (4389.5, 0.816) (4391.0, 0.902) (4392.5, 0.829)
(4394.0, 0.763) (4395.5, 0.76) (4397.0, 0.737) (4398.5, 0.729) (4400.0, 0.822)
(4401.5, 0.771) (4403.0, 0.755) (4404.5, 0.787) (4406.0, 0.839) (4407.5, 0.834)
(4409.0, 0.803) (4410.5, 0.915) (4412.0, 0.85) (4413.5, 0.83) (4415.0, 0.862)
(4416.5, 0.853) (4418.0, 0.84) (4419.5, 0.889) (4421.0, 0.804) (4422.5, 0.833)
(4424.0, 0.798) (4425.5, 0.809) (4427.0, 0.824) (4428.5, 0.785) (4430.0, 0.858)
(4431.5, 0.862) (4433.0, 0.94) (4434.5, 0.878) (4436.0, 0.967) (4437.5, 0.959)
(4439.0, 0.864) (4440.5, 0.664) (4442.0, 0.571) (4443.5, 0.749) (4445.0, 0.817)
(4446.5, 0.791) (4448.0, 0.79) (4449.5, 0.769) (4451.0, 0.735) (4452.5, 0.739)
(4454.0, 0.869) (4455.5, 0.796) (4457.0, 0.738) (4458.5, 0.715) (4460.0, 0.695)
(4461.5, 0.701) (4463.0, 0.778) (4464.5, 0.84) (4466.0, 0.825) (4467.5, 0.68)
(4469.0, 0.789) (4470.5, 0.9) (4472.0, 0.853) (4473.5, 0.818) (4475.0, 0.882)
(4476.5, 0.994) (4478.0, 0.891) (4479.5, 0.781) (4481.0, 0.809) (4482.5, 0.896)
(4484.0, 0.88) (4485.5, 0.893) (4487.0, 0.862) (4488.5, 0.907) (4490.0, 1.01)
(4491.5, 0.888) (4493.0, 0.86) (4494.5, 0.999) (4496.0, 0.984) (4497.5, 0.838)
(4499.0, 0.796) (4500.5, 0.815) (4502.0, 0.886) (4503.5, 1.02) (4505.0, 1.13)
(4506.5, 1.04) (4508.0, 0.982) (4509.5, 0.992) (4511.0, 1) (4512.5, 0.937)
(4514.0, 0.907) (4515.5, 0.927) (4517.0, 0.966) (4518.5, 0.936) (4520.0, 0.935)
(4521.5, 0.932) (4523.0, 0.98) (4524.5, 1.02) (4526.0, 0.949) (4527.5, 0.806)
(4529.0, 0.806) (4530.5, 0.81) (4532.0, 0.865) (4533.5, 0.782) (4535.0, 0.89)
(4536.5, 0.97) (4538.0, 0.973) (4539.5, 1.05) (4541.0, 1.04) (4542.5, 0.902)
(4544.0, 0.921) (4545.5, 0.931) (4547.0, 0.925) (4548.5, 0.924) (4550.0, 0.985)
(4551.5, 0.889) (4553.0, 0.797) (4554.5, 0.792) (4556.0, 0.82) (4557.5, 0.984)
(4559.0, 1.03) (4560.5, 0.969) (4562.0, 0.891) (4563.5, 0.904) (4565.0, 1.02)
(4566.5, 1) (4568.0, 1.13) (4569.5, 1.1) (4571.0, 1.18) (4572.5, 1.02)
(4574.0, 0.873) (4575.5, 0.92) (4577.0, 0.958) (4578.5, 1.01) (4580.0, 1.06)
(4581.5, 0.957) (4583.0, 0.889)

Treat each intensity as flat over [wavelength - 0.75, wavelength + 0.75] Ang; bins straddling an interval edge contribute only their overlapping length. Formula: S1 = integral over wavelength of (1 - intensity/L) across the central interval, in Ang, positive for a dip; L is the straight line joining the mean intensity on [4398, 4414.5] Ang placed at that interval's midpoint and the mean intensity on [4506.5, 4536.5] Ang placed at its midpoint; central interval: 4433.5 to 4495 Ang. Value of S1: 3.1 Ang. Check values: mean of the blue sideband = 0.814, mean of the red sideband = 0.921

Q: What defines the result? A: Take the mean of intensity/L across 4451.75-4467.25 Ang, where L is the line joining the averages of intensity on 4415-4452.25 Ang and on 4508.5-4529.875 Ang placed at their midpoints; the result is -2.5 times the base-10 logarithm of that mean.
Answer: 0.12 mag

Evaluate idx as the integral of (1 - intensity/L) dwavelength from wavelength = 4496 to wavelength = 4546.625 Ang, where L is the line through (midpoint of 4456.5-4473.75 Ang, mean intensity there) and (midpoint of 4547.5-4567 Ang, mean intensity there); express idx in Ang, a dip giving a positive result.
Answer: -3.9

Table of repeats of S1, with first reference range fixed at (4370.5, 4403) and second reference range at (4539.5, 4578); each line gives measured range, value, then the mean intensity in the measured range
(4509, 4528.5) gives -0.7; 0.943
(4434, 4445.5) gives 0.2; 0.807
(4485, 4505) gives -0.6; 0.913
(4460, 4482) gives 0.9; 0.821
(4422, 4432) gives -0.2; 0.823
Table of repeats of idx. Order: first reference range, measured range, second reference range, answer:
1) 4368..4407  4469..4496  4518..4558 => -1.0 Ang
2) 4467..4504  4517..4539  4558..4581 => 0.8 Ang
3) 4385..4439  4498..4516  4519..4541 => -1.0 Ang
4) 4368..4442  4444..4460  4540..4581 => 1.5 Ang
